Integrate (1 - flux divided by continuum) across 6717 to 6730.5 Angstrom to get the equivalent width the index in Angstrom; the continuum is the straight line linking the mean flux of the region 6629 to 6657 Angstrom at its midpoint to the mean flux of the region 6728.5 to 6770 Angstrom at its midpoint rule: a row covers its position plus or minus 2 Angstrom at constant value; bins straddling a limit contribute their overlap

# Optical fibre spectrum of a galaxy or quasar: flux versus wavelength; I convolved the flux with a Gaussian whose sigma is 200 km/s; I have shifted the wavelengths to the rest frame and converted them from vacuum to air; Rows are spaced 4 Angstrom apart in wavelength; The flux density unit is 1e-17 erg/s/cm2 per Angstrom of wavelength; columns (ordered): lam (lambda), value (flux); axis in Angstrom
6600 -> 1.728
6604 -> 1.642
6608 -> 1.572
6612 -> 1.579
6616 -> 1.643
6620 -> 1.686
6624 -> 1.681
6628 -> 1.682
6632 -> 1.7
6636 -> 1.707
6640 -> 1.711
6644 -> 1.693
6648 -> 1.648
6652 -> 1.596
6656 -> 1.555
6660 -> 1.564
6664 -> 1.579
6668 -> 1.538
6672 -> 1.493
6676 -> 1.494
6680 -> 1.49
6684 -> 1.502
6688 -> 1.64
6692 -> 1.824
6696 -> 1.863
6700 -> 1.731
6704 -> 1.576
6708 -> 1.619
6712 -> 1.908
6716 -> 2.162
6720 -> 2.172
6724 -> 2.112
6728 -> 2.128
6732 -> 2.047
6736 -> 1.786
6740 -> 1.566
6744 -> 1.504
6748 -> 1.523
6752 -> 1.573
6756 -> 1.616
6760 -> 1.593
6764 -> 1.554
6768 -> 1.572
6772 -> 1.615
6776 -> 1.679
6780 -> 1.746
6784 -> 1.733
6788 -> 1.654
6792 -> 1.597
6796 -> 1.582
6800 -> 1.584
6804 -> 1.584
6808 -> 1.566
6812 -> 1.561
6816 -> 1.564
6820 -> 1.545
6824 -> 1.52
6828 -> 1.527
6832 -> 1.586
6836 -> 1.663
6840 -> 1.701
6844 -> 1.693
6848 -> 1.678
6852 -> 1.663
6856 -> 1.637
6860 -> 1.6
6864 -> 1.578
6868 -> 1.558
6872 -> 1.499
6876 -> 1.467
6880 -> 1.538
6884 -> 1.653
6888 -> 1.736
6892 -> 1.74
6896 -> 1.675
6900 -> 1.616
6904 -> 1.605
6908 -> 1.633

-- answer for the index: -3.9 Angstrom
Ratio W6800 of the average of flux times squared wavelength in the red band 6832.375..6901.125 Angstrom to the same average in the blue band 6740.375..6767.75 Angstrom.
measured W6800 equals 1.1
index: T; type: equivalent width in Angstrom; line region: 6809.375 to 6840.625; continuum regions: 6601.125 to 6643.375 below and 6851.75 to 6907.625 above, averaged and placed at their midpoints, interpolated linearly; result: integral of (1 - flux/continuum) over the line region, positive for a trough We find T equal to 0.8 Angstrom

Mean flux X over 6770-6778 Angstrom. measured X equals 1.65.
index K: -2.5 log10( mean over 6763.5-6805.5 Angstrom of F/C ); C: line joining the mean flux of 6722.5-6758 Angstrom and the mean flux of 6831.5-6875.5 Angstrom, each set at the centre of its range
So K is 0.05 mag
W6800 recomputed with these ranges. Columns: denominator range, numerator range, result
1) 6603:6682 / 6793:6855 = 1.05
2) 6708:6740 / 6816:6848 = 0.83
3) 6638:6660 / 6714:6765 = 1.13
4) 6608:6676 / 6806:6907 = 1.06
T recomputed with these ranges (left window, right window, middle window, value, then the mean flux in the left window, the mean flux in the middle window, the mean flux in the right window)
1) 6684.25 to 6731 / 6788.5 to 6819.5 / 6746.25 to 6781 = 2.0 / 1.87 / 1.6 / 1.58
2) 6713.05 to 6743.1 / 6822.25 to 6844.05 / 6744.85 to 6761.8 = 2.8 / 1.98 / 1.57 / 1.61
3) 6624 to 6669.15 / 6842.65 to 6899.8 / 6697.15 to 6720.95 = -3.1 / 1.64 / 1.85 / 1.62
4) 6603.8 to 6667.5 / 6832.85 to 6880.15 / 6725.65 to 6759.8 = -1.9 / 1.64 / 1.72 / 1.61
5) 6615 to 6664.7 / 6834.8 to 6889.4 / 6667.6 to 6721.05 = -2.3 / 1.65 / 1.71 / 1.62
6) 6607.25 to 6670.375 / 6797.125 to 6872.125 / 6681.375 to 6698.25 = -0.8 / 1.63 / 1.7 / 1.6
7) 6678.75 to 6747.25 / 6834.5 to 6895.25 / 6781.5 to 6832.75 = 3.2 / 1.8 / 1.59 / 1.63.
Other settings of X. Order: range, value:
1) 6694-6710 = 1.7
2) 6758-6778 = 1.6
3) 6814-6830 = 1.54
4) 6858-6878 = 1.54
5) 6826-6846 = 1.63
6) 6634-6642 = 1.71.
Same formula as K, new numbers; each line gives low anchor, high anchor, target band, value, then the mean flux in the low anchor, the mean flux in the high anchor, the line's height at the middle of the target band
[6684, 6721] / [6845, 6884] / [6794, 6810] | 0.06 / 1.81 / 1.59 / 1.67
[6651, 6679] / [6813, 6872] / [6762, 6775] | -0.01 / 1.54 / 1.6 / 1.58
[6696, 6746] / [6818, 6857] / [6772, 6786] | 0.02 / 1.86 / 1.62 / 1.74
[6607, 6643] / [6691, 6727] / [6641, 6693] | 0.13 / 1.67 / 1.89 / 1.78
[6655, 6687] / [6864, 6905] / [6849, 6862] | -0.03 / 1.53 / 1.61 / 1.6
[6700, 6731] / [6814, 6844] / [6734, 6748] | 0.16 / 1.94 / 1.59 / 1.86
